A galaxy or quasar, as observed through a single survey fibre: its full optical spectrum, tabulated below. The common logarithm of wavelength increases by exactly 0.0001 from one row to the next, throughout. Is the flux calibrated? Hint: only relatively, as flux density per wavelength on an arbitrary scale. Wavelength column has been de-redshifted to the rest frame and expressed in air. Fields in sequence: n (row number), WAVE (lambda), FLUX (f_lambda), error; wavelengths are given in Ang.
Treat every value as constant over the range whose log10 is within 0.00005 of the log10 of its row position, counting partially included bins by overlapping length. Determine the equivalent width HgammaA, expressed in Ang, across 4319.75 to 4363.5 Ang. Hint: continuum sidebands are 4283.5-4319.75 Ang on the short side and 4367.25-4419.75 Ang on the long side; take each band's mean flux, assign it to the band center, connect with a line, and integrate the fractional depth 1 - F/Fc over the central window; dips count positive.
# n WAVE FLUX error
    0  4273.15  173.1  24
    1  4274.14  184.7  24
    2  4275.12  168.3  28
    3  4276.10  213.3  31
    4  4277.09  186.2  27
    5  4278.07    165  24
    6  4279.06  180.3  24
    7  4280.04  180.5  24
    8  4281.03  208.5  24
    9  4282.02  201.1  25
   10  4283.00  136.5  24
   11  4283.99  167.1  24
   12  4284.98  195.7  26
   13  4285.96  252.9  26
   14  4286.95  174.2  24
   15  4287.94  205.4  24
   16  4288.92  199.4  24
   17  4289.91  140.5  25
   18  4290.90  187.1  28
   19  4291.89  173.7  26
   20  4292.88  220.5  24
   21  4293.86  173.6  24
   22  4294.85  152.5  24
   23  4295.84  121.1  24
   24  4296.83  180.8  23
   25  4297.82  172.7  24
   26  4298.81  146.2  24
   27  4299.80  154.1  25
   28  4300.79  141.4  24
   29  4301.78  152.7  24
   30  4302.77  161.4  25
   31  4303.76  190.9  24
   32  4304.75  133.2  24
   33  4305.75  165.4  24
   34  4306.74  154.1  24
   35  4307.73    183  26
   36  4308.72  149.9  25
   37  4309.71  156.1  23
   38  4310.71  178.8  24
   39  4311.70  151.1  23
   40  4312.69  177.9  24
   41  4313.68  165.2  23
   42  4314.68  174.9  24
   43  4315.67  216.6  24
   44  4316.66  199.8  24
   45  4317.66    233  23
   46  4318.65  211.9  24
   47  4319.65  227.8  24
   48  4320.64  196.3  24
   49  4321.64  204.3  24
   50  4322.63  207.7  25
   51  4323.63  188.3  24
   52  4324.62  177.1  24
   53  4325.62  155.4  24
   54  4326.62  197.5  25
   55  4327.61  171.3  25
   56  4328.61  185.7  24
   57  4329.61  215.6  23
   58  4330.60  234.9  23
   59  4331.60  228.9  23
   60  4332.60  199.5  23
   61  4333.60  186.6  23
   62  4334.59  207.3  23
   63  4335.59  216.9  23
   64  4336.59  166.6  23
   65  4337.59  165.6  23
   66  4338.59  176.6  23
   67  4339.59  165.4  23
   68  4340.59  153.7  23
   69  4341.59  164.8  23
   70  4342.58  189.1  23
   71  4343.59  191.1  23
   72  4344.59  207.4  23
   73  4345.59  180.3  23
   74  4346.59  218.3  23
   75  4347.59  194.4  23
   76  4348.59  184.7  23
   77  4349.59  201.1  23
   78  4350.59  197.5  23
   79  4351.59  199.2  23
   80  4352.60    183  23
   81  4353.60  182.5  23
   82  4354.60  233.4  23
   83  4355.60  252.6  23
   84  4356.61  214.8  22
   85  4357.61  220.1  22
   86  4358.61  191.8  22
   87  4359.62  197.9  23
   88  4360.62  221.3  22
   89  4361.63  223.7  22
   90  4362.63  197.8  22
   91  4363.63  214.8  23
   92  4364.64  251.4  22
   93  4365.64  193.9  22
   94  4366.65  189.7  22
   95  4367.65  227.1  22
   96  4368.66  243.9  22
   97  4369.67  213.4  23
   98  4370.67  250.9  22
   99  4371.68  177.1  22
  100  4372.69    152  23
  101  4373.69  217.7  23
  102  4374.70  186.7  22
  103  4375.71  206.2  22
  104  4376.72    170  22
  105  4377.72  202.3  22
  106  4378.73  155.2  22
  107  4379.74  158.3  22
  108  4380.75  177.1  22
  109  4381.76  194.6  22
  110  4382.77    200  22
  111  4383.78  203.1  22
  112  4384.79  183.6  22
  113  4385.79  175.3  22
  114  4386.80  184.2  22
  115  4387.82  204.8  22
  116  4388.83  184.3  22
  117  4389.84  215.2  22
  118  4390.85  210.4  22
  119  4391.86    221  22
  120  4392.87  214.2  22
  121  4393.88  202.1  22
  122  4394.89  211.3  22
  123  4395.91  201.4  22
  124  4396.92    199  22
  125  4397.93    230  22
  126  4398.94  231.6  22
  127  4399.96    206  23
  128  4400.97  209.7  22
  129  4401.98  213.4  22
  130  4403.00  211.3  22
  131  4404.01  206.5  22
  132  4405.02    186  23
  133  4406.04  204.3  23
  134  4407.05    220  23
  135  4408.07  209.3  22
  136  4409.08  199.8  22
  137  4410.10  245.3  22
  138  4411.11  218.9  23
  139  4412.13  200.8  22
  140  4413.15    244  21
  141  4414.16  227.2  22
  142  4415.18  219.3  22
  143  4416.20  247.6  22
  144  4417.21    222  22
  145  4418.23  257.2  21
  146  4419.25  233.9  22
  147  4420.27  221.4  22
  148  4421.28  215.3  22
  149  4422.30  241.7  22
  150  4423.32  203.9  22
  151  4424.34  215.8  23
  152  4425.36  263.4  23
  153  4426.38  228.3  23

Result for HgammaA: -1.63 Ang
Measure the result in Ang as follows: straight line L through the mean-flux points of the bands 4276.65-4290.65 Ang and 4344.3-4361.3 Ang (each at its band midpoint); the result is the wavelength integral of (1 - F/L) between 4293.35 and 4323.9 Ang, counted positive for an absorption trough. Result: 2.81 Ang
